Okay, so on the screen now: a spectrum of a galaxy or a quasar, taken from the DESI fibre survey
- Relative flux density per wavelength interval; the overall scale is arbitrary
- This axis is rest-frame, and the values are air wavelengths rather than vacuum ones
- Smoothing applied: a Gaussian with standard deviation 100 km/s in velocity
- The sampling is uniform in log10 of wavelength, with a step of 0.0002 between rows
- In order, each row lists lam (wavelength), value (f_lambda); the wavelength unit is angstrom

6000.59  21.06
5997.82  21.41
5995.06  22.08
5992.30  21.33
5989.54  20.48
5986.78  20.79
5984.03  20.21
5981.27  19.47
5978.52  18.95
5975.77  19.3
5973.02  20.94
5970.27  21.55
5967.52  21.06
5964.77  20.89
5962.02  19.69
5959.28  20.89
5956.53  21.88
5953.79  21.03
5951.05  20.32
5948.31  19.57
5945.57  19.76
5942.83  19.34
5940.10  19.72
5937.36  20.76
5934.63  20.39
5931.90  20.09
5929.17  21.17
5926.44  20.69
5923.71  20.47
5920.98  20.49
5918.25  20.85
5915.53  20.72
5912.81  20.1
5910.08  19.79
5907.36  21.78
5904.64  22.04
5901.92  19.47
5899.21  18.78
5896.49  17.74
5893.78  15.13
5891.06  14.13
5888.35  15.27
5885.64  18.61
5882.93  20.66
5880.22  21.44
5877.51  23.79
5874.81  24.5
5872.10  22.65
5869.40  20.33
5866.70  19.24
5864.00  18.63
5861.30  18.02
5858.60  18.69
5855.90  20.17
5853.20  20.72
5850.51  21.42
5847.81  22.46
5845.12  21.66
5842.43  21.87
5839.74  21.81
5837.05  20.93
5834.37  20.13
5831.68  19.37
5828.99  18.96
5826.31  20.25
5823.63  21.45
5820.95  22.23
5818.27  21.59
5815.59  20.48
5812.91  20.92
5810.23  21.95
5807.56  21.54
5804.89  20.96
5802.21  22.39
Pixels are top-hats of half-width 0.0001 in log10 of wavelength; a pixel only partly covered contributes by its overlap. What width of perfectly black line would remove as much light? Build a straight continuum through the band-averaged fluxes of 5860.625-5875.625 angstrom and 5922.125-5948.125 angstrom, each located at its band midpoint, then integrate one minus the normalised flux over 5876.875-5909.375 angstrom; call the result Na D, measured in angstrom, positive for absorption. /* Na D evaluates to 2.3 angstrom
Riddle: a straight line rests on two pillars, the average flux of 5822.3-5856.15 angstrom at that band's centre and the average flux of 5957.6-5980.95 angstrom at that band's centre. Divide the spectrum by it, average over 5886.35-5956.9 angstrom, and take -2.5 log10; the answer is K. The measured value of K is 0.05 mag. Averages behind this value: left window 20.9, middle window 19.6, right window 20.4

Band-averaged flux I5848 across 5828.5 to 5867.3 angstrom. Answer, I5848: 20.3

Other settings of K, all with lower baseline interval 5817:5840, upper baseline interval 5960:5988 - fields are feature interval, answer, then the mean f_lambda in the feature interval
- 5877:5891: 0.07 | 19.2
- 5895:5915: 0.03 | 20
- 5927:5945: 0.01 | 20.2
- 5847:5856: -0.03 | 21.2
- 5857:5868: 0.11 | 18.7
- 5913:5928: -0.01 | 20.6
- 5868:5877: -0.10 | 22.6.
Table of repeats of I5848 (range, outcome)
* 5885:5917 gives 18.6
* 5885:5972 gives 19.8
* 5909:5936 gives 20.5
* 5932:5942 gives 20.2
